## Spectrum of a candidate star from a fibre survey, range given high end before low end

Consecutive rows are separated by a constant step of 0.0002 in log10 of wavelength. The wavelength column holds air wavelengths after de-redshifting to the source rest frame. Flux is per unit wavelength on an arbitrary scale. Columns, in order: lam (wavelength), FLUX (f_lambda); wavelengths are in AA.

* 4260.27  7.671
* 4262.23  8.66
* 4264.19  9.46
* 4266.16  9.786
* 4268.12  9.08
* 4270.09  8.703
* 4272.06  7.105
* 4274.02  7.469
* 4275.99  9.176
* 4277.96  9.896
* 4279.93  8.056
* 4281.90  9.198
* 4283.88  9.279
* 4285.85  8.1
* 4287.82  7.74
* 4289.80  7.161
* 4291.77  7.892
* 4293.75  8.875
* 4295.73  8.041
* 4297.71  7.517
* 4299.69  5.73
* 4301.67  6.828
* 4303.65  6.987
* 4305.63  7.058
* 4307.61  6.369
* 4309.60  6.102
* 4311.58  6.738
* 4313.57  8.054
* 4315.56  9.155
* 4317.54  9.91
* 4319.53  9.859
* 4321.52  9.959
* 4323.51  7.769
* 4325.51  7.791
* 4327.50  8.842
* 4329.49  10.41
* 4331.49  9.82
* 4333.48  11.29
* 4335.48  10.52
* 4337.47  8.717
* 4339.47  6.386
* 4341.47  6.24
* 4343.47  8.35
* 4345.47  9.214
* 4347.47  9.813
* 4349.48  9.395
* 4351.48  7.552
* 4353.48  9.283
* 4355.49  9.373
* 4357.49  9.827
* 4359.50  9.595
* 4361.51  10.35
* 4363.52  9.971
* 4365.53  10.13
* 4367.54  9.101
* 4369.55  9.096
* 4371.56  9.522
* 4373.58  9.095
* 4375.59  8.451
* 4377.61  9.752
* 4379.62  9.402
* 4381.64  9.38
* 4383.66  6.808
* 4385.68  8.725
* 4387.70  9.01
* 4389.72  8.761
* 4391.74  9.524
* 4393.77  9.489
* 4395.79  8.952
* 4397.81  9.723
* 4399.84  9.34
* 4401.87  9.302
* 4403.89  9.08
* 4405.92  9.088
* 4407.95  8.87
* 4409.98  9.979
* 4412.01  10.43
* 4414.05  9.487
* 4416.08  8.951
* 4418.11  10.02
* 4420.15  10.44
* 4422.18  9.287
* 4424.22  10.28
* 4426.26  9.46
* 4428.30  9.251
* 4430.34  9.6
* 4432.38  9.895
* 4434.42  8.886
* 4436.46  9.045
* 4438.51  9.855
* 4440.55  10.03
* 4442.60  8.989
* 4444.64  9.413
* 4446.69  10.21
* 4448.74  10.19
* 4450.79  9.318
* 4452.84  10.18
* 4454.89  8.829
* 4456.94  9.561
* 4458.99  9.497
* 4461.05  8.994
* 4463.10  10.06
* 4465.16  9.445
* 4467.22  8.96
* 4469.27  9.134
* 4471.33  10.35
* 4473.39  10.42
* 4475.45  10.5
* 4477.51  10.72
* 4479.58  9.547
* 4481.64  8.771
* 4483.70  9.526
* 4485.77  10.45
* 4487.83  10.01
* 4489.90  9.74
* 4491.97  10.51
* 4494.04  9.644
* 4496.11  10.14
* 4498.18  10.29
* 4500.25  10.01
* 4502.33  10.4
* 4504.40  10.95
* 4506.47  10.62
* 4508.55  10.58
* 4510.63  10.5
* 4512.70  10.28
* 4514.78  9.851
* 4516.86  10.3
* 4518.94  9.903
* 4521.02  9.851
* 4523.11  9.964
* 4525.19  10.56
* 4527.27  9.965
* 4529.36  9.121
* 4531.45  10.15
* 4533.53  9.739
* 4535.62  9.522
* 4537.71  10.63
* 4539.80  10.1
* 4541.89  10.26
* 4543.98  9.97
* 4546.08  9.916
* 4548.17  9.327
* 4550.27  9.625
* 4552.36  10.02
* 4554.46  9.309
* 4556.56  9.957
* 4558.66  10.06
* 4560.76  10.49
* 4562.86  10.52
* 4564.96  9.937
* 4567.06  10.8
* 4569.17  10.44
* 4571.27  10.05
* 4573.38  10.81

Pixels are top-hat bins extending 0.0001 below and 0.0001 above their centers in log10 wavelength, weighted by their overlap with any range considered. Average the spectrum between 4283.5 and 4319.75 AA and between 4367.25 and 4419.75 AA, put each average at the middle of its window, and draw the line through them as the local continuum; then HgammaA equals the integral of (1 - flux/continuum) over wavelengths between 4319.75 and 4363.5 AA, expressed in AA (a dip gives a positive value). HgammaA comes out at -3.9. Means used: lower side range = 7.69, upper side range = 9.22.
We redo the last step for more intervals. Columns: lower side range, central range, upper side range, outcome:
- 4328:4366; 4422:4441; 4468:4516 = 0.40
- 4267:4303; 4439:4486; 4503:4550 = -0.63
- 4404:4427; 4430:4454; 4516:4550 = 0.19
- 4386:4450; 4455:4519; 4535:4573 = -1.20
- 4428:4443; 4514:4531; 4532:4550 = -0.18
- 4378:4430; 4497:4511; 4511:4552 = -0.92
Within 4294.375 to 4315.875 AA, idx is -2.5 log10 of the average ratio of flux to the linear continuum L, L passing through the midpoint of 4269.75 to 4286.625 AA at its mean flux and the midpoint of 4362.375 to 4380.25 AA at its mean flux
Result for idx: 0.23 mag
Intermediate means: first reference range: 8.55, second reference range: 9.4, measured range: 7.11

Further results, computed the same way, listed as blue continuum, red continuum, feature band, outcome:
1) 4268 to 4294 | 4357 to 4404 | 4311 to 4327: 0.00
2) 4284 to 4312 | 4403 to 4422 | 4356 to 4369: -0.14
